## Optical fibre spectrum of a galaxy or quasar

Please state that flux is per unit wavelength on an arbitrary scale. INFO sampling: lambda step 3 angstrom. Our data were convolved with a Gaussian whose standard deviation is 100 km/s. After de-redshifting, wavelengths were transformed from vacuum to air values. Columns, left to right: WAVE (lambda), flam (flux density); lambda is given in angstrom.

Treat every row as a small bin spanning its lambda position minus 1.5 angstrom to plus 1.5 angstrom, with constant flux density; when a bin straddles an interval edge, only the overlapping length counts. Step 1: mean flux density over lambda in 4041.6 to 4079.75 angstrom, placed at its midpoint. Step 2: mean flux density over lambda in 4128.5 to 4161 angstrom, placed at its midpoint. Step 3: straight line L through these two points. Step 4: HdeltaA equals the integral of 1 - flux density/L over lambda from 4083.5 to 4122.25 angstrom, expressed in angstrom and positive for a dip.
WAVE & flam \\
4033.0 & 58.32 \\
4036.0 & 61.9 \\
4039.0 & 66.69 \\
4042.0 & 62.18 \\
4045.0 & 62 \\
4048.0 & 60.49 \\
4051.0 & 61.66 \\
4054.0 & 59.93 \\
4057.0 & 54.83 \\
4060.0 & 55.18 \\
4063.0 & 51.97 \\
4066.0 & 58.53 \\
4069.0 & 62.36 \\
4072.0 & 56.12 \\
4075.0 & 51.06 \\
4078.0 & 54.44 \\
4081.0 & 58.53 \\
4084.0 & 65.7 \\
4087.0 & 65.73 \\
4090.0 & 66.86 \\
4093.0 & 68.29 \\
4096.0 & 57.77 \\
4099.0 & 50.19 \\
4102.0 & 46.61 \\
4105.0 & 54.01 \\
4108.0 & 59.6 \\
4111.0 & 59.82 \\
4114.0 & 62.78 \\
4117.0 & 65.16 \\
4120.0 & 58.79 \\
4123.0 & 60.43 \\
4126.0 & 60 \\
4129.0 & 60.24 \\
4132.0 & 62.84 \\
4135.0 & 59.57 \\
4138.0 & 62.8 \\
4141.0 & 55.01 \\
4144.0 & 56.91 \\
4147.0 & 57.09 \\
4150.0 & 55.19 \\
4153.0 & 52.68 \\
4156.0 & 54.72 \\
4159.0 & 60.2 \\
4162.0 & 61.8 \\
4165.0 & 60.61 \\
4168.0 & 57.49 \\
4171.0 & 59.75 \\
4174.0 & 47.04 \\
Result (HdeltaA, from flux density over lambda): -1.47 angstrom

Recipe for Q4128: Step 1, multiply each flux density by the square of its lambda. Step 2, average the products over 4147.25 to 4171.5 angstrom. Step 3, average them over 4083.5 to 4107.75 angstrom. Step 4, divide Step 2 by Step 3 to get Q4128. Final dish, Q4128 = 1.01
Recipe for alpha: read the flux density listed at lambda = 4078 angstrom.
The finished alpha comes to 54.44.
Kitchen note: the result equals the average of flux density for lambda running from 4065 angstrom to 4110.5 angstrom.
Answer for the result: 58.4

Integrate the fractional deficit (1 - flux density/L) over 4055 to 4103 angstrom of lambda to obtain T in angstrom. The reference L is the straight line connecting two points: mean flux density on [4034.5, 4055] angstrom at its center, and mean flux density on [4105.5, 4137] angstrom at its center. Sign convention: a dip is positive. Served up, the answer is 2.8 angstrom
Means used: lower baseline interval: 62.2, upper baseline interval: 60.7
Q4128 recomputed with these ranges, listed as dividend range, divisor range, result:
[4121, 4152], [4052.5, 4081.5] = 1.08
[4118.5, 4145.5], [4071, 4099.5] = 1.02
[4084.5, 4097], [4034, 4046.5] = 1.06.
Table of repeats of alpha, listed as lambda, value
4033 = 58.32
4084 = 65.7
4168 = 57.49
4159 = 60.2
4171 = 59.75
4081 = 58.53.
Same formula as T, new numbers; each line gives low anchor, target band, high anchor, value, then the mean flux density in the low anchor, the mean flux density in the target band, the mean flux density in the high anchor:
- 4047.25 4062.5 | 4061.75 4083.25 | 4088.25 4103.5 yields 0.5 angstrom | 57.9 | 56.5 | 58.1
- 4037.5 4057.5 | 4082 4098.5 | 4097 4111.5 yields -2.4 angstrom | 61.4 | 63.8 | 53.8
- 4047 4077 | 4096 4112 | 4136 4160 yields 0.8 angstrom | 57.1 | 54.2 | 56.8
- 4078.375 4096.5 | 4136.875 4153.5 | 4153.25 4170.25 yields 0.8 angstrom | 63.6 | 56.7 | 58.5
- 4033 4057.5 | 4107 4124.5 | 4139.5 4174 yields -0.8 angstrom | 61.3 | 61.1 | 57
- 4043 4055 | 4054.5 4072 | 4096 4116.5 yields 0.9 angstrom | 61.1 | 56.7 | 56.1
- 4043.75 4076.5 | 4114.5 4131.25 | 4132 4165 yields -0.9 angstrom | 57.6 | 61.1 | 58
